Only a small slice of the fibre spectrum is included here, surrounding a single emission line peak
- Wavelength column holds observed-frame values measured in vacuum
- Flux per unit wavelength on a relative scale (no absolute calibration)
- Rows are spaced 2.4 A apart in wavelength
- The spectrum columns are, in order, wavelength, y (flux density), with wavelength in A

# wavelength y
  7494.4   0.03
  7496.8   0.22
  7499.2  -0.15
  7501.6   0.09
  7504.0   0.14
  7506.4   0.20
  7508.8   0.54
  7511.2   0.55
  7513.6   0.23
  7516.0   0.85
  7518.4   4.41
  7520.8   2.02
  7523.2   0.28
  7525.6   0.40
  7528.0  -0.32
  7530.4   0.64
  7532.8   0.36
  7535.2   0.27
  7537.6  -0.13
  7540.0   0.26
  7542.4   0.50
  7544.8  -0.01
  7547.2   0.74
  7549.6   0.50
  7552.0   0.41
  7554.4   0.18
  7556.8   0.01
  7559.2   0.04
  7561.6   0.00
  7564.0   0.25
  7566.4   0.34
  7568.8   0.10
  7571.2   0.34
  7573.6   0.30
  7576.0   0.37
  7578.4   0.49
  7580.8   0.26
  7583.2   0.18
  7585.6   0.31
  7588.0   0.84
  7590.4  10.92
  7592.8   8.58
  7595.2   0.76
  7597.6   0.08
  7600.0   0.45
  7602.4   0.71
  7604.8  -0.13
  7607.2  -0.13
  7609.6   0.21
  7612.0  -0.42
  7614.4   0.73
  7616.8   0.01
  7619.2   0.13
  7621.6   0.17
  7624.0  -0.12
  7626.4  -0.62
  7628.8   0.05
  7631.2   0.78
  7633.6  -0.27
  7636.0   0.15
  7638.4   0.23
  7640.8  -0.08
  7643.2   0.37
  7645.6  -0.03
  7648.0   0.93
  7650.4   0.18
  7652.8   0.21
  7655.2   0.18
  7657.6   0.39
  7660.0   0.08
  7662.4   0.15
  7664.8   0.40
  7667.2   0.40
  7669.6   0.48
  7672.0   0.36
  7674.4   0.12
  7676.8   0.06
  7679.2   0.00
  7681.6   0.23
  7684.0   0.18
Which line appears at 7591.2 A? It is [O III]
